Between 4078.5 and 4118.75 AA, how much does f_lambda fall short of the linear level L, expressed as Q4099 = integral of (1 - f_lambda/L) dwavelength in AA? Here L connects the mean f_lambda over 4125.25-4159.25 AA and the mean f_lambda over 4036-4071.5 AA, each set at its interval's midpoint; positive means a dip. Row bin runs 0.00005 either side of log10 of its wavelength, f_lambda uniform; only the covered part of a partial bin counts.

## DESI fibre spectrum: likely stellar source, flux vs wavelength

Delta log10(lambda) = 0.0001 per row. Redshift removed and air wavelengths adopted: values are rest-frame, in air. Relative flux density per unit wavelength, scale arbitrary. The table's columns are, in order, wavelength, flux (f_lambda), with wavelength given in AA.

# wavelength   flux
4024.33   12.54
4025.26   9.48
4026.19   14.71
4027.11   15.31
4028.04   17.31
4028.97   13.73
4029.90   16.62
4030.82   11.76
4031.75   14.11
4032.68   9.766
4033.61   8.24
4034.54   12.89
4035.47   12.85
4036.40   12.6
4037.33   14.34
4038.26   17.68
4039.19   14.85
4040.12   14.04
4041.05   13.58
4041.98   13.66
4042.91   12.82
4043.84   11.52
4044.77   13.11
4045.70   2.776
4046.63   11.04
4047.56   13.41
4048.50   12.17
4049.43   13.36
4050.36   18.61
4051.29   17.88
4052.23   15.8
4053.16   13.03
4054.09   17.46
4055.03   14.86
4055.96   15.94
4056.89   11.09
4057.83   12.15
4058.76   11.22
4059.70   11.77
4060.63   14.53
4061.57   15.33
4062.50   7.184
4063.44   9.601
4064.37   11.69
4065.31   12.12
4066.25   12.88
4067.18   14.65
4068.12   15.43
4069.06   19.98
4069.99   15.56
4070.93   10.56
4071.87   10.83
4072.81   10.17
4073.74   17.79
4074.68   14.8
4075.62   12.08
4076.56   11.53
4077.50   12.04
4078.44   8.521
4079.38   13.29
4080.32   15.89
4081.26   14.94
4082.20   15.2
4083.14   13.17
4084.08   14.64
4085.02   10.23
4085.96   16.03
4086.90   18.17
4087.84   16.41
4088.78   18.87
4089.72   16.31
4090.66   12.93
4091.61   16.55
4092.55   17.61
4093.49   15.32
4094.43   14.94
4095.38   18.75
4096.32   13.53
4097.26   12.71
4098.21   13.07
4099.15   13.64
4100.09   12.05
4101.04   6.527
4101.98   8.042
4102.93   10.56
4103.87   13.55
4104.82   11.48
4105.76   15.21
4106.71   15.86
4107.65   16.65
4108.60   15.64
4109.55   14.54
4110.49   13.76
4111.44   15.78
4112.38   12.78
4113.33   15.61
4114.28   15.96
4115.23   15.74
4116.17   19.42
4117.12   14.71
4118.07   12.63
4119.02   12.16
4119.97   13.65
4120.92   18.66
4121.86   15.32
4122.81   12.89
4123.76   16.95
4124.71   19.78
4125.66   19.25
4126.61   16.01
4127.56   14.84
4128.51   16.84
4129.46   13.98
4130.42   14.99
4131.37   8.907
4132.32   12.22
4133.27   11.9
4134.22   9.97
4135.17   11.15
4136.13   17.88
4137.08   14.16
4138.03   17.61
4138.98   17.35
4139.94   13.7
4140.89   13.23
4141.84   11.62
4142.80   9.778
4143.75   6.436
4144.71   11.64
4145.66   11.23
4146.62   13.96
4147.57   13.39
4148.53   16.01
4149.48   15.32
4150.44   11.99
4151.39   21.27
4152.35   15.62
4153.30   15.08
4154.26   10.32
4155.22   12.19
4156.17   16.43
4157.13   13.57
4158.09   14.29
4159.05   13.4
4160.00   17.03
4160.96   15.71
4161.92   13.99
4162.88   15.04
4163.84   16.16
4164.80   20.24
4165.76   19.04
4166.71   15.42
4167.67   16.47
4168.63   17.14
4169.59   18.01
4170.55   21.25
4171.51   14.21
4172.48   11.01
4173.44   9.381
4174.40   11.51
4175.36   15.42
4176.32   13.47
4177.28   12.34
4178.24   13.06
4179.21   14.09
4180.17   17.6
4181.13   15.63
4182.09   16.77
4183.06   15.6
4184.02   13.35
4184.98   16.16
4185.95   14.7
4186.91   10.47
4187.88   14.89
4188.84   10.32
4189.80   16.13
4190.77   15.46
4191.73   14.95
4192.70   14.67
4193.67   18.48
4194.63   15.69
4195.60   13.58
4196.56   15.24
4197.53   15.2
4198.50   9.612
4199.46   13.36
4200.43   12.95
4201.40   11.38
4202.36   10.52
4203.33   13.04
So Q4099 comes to -2.4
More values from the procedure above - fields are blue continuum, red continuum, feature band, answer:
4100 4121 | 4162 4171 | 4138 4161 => 3.6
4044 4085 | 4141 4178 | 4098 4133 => -1.2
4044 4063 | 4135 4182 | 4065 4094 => -1.9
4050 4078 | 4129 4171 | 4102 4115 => -0.2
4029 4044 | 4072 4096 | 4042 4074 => 1.6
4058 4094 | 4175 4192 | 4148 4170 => -2.0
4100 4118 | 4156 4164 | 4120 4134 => -0.8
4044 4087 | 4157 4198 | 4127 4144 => 1.3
